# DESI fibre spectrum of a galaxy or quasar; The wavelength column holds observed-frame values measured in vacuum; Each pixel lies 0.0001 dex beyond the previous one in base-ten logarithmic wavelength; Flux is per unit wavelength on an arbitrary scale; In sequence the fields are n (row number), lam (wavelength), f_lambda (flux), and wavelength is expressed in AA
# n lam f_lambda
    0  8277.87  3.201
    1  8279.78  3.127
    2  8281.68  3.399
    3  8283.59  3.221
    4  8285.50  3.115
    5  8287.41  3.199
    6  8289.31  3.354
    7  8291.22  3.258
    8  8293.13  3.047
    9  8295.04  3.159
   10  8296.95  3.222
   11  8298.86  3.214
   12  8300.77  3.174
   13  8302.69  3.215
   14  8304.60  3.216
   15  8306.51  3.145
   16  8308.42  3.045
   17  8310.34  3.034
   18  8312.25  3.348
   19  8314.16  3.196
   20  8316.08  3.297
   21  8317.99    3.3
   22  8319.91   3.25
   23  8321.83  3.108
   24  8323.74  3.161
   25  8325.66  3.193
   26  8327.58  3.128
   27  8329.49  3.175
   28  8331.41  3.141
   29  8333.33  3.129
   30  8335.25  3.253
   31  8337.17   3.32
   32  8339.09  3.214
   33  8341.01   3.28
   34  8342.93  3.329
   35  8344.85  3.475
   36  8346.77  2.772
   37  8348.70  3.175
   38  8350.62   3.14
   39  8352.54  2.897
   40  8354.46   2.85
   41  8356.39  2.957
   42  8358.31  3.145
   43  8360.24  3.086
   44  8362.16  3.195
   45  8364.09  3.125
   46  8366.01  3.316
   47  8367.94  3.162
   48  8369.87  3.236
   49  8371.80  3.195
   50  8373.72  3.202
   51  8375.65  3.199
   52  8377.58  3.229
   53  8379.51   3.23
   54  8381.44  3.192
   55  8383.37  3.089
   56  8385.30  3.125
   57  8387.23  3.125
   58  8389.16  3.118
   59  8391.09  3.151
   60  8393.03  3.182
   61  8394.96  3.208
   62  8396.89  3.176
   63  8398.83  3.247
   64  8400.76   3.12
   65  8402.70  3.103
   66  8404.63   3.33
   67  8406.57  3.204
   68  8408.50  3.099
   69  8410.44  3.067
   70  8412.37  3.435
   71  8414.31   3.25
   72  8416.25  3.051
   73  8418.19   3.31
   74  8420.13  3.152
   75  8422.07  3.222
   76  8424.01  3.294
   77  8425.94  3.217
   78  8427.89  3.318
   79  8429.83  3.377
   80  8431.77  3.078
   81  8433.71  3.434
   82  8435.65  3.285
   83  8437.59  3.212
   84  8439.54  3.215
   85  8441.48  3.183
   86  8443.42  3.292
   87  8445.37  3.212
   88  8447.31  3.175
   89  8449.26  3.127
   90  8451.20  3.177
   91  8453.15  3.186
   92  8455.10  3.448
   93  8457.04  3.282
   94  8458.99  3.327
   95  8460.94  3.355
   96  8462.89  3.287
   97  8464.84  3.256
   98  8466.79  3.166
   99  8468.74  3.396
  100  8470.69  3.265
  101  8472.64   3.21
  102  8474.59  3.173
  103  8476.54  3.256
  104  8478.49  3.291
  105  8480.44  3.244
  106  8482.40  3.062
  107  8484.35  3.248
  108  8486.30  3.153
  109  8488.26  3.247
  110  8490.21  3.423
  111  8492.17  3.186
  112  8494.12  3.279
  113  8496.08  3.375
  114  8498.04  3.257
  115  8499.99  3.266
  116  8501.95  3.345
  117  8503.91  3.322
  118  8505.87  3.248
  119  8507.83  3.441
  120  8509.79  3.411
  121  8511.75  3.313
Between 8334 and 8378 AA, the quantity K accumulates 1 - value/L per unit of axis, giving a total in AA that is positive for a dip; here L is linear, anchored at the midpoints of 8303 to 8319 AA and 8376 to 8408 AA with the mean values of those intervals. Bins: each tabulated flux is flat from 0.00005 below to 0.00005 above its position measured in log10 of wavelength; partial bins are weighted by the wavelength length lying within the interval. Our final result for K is 0.3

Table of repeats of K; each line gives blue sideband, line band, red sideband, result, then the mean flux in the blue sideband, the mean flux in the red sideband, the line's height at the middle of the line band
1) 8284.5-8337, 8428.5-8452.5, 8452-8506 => 0.1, 3.19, 3.27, 3.25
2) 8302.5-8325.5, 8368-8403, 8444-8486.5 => 0.5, 3.19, 3.24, 3.22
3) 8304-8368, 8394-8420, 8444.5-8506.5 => 0.1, 3.16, 3.26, 3.21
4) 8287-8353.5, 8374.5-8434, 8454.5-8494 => 0.5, 3.19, 3.26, 3.23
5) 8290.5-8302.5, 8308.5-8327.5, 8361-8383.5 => -0.1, 3.18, 3.2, 3.18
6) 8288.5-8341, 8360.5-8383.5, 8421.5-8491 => 0.2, 3.2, 3.25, 3.22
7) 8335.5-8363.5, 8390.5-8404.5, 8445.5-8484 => 0.0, 3.13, 3.25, 3.18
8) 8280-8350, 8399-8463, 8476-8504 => 0.1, 3.2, 3.26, 3.24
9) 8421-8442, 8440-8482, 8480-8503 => 0.1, 3.26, 3.26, 3.26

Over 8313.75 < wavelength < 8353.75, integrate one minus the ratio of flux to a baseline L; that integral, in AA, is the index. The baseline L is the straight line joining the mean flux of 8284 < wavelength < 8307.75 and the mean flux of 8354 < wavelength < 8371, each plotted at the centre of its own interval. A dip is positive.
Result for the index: -0.4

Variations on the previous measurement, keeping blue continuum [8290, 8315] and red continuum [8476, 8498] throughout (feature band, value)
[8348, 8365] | 0.7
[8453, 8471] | -0.3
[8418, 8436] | -0.2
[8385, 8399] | 0.2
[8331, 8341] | -0.1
